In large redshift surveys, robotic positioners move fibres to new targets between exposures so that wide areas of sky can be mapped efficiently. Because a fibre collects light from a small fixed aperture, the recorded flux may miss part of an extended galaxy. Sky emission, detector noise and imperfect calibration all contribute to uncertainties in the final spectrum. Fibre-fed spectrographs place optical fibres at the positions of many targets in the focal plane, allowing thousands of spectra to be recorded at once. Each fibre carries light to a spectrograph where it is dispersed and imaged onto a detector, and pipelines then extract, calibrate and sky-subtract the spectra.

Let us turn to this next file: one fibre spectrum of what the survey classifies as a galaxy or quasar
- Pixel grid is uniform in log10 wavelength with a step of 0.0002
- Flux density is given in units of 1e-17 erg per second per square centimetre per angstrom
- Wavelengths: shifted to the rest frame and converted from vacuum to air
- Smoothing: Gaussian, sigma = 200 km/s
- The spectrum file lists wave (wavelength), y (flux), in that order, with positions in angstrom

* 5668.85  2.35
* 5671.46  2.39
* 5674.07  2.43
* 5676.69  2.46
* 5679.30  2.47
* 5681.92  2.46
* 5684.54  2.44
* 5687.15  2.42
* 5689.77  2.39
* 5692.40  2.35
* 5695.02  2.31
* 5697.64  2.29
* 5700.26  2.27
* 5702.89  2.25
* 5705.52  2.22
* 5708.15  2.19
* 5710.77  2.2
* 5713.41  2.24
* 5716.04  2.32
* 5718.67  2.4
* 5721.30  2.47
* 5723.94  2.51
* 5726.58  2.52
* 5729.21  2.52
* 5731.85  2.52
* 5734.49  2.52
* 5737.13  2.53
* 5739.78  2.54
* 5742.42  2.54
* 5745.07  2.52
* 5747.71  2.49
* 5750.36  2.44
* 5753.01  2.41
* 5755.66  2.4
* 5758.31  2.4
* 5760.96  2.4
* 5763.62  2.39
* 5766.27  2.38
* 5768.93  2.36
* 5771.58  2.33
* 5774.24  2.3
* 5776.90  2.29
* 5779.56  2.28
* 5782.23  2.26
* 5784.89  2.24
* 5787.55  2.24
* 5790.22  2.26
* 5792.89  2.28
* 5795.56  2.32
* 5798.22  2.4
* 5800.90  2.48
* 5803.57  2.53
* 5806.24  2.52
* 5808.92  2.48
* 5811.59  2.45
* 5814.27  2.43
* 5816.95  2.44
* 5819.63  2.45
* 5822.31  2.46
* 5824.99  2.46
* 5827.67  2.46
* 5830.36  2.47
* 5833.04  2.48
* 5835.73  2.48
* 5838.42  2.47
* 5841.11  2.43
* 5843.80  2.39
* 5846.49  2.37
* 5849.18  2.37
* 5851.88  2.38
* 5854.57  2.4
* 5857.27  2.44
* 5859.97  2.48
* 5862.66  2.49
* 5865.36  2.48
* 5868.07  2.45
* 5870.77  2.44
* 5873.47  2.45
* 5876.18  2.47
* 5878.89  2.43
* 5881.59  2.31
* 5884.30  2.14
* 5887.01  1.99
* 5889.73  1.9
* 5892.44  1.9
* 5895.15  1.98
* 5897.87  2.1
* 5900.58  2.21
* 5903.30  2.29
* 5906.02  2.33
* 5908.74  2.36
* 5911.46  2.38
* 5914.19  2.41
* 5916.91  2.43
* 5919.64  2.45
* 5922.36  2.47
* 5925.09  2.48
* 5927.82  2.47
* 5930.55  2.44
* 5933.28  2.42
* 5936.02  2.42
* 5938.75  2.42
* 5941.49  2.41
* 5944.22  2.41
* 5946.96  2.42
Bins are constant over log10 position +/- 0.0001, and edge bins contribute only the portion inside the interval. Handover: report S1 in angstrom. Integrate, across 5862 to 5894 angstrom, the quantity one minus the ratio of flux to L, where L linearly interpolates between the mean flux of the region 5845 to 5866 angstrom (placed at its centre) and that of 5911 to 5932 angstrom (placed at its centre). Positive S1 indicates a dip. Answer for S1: 2.0 angstrom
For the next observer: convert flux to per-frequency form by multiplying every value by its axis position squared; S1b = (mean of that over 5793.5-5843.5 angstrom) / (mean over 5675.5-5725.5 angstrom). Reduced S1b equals 1.09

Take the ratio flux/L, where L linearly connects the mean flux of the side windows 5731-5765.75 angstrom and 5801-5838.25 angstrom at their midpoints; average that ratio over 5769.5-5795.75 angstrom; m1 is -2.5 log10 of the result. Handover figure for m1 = 0.09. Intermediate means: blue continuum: 2.47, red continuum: 2.47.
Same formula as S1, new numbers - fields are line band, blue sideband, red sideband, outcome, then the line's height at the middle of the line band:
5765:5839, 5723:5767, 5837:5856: 1.2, 2.43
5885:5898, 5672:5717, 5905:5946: 2.4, 2.41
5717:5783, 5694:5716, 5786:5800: -4.4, 2.28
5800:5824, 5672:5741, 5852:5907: -1.5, 2.33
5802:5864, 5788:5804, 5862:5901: -3.7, 2.31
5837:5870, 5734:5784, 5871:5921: -1.8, 2.3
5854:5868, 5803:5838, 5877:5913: -0.9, 2.31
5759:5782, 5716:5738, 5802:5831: 1.3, 2.48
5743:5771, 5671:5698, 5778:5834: -0.2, 2.4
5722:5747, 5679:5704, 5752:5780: -1.7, 2.36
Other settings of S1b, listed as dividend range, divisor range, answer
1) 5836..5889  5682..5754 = 1.04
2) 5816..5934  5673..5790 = 1.04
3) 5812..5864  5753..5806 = 1.06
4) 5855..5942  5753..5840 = 1.01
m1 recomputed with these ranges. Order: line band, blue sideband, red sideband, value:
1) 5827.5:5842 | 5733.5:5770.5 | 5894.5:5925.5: -0.04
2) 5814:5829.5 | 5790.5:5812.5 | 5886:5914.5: -0.04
